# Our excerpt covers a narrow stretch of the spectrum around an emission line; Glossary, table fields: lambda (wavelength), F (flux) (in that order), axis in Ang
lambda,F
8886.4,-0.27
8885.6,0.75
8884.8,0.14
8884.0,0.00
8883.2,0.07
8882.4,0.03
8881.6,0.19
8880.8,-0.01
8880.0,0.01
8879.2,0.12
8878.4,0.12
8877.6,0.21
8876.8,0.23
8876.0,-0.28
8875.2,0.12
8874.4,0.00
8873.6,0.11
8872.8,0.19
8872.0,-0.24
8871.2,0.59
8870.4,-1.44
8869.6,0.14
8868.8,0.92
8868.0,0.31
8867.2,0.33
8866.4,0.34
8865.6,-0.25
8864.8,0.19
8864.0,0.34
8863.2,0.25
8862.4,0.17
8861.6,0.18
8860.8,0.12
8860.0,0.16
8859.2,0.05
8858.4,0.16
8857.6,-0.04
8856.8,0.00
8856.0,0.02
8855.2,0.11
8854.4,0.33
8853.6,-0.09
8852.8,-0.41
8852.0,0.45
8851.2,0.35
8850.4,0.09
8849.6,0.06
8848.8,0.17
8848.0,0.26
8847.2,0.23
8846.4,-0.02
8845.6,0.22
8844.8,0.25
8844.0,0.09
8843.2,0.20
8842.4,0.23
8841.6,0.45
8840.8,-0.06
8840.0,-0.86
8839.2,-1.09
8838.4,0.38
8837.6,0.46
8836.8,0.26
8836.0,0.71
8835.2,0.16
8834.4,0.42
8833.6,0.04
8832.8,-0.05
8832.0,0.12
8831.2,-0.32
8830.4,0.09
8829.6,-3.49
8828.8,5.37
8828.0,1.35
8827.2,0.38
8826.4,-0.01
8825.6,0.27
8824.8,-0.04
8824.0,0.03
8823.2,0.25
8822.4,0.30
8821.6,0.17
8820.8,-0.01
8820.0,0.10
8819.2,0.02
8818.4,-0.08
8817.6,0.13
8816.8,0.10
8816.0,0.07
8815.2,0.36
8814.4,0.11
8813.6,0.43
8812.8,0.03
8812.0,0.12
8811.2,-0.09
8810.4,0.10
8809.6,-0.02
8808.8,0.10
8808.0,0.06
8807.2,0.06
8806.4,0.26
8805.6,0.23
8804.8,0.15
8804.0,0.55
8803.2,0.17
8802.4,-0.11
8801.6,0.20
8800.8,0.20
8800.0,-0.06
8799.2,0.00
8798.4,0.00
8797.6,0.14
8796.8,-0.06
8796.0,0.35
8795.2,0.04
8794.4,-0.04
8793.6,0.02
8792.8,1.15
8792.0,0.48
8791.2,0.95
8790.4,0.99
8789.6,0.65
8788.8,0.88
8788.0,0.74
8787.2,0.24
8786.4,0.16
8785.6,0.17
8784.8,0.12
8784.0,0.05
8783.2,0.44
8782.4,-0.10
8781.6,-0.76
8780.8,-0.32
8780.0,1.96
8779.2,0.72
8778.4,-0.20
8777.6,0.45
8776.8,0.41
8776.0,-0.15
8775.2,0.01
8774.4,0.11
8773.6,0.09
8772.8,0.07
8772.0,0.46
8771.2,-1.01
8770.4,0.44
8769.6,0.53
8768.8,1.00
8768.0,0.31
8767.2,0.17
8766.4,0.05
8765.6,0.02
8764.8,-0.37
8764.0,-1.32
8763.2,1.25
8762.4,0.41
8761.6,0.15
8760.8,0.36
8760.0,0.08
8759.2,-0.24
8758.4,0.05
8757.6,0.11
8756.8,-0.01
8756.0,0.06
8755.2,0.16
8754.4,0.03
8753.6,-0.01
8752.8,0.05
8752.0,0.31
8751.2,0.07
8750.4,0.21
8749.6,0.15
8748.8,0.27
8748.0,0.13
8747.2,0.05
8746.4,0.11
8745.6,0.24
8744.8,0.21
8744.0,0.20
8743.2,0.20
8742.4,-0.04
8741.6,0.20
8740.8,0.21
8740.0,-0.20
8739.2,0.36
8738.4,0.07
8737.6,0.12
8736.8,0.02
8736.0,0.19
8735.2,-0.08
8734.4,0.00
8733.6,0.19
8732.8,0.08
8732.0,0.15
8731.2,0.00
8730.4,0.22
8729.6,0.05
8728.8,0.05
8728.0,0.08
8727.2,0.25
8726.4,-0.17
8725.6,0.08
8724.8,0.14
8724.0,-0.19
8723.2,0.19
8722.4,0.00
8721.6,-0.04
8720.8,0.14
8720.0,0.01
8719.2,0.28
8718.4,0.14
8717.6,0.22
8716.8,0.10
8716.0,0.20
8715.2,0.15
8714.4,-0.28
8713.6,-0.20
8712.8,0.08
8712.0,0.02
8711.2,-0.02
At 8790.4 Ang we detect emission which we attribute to H-gamma 4340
